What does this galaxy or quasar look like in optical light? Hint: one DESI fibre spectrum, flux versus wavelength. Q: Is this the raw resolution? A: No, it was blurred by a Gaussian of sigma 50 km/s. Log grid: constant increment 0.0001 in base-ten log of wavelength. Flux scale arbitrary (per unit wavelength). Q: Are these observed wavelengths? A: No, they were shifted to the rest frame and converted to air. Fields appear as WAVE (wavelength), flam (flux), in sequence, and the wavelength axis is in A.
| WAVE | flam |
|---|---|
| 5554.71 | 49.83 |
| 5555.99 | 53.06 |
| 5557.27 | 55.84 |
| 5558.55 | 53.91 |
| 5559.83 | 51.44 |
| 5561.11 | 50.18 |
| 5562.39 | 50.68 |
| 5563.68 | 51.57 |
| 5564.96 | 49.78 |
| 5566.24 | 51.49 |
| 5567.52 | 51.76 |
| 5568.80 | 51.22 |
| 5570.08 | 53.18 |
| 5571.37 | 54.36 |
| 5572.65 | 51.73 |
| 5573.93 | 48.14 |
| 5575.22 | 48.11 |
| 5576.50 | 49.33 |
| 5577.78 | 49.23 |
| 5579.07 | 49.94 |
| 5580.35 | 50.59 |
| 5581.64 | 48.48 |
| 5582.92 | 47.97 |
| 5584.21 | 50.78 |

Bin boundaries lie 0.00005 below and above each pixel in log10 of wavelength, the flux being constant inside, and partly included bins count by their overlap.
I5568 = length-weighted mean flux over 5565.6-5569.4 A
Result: 51.6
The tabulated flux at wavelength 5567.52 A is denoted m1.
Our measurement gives 51.76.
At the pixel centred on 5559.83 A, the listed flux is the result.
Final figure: 51.44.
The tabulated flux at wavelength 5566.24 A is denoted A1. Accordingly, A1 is 51.49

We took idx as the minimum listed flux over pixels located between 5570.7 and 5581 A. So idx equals 48.11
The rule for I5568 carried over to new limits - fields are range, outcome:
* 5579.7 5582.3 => 49.6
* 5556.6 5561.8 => 52.8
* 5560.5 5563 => 50.4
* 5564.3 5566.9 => 50.7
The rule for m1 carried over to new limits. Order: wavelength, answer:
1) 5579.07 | 49.94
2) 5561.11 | 50.18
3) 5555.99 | 53.06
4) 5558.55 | 53.91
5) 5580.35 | 50.59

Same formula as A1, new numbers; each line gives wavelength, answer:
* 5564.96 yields 49.78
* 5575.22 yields 48.11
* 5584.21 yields 50.78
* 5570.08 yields 53.18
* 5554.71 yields 49.83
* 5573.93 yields 48.14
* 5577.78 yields 49.23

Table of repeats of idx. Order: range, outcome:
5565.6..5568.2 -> 51.49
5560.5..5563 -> 50.18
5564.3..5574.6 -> 48.14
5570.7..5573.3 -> 51.73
